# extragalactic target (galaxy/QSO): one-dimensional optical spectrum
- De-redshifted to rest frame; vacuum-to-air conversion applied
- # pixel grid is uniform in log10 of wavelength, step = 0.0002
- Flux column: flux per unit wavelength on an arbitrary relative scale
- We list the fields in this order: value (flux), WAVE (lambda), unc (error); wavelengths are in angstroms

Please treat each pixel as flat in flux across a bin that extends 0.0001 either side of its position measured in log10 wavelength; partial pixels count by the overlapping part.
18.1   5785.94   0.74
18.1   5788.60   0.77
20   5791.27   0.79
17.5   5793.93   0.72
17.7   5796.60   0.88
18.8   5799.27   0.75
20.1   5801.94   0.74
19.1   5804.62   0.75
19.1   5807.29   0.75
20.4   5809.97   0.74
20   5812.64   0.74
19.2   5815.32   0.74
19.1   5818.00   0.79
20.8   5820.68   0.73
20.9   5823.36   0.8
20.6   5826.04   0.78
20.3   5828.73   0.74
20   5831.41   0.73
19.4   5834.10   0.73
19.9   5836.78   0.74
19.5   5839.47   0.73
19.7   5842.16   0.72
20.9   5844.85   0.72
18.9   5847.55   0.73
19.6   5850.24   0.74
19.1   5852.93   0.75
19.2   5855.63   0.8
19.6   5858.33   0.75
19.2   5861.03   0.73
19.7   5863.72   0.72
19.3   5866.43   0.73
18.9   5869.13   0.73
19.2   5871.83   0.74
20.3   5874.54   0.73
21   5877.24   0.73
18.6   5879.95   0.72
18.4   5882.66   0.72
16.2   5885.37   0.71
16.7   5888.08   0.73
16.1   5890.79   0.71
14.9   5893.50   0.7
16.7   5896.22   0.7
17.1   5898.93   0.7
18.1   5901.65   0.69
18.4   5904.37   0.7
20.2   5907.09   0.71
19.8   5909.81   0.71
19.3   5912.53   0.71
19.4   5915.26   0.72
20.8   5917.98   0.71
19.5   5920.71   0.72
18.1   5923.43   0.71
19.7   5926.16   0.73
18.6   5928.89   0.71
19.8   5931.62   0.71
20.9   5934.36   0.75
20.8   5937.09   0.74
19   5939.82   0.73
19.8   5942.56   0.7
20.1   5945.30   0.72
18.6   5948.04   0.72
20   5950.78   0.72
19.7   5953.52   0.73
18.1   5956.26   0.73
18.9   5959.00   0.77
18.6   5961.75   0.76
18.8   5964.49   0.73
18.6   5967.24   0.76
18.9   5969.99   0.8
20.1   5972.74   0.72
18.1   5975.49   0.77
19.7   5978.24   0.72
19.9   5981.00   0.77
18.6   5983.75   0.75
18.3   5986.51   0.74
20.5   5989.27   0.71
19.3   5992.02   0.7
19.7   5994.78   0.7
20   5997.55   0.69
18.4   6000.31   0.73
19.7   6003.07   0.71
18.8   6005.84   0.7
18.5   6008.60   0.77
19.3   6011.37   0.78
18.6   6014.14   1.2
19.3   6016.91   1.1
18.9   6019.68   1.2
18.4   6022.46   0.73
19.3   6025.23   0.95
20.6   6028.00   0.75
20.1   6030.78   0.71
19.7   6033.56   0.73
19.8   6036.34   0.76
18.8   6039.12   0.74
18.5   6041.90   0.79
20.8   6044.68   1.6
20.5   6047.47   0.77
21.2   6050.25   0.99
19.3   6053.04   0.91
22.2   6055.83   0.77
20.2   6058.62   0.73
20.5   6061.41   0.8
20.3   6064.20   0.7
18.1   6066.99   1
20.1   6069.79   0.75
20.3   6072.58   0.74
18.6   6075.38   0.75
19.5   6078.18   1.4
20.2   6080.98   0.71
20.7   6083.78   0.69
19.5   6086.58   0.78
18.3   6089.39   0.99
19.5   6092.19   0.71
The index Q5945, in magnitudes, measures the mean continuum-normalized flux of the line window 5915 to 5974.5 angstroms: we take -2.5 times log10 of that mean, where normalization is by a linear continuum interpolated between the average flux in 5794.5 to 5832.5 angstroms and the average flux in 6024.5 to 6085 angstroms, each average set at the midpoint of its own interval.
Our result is 0.02 mag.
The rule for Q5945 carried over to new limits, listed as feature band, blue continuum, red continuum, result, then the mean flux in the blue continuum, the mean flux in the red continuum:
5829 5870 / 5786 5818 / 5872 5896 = -0.07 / 19.1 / 17.8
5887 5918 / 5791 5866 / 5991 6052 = 0.09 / 19.6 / 19.5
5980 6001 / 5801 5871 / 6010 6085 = 0.02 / 19.7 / 19.8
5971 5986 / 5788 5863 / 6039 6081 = 0.03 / 19.5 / 20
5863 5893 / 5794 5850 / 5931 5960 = 0.07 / 19.7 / 19.6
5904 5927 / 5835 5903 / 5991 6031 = -0.04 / 18.7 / 19.2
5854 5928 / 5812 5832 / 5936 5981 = 0.06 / 20.1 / 19.2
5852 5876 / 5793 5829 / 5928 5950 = 0.01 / 19.5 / 19.7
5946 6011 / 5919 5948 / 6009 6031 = 0.02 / 19.6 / 19.2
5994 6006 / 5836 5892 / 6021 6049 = 0.01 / 19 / 19.7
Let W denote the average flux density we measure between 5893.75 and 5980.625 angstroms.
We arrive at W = 19.1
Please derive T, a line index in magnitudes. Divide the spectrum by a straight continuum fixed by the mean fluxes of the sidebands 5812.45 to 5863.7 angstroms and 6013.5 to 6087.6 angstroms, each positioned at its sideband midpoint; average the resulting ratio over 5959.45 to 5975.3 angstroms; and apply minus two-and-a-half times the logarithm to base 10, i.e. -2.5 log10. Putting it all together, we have 0.05 mag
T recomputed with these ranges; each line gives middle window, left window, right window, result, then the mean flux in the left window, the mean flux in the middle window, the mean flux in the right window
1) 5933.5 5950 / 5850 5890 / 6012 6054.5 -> -0.034 mag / 18.9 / 19.8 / 19.6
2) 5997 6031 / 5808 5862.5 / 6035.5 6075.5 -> 0.043 mag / 19.8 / 19.2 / 20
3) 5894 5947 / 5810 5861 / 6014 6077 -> 0.034 mag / 19.8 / 19.2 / 19.8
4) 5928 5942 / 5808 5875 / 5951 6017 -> -0.029 mag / 19.7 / 19.9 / 19.1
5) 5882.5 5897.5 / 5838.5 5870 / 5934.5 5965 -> 0.188 mag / 19.5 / 16.3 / 19.4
